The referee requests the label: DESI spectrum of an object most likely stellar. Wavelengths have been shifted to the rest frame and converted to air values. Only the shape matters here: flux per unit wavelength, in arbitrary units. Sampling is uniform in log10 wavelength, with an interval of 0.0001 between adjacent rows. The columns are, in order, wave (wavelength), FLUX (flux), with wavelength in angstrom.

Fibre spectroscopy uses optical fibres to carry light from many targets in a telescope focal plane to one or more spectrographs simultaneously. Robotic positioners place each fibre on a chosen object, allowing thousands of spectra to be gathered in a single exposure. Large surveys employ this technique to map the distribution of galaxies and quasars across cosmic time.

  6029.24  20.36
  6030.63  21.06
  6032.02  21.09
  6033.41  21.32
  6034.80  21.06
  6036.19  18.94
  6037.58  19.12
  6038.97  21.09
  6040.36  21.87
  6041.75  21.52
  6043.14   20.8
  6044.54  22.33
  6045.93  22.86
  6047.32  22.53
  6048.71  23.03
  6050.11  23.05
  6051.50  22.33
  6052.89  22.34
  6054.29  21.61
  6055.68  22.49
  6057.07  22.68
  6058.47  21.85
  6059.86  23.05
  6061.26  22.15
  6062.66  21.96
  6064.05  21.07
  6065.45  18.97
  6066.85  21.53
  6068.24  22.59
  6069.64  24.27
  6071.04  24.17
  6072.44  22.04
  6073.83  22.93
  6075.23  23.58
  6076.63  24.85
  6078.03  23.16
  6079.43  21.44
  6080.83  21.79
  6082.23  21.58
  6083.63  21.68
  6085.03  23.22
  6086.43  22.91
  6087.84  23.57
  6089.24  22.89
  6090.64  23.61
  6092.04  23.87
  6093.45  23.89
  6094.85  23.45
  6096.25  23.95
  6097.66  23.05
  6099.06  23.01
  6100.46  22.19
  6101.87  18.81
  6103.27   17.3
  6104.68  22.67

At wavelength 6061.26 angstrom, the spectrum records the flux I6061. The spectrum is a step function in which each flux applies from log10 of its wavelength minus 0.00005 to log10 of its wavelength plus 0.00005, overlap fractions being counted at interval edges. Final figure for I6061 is 22.15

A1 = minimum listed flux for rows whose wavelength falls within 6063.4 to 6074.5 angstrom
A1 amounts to 18.97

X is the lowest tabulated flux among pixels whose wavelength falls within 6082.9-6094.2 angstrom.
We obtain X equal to 21.68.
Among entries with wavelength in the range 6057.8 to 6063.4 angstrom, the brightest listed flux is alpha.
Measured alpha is 23.05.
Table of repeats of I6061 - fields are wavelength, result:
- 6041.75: 21.52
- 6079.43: 21.44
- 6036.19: 18.94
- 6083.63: 21.68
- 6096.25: 23.95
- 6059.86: 23.05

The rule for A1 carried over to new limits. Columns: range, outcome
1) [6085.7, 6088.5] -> 22.91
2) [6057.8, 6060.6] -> 21.85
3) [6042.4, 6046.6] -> 20.8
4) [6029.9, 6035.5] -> 21.06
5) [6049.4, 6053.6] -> 22.33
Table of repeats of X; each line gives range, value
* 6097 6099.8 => 23.01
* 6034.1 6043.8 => 18.94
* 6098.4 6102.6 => 18.81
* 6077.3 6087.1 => 21.44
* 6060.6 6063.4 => 21.96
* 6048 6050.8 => 23.03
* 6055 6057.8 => 22.49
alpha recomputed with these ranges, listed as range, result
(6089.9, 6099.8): 23.95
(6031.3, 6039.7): 21.32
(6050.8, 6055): 22.34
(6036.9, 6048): 22.86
